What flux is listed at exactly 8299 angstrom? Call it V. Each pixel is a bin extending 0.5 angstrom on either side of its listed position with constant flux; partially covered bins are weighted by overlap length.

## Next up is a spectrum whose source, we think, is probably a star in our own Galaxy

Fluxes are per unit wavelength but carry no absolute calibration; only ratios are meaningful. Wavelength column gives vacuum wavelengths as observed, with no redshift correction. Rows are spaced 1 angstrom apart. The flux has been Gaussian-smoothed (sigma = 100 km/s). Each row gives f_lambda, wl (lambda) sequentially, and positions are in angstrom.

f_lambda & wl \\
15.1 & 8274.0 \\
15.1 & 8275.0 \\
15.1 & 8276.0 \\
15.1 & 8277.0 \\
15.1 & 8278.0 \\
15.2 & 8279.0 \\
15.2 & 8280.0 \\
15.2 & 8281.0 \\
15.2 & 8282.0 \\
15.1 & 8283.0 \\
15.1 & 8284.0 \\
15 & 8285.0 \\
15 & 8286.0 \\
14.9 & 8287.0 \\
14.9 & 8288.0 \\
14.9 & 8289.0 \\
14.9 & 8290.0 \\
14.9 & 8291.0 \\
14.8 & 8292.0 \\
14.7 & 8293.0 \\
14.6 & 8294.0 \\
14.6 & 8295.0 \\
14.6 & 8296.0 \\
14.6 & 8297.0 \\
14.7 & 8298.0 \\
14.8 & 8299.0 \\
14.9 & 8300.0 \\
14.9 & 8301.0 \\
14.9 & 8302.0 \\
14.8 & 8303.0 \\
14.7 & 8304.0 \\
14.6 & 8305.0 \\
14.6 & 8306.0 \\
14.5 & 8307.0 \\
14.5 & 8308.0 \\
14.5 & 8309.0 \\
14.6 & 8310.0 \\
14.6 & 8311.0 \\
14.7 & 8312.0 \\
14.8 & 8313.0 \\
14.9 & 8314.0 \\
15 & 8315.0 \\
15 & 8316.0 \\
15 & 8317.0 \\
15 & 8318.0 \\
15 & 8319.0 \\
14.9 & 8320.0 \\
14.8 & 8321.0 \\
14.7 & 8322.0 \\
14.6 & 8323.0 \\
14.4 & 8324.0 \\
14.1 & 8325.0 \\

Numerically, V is 14.8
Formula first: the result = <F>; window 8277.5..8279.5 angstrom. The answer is 15.1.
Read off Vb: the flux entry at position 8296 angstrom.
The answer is 14.6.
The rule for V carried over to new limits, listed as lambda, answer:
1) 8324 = 14.4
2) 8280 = 15.2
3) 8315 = 15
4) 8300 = 14.9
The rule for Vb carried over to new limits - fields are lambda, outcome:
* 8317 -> 15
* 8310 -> 14.6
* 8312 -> 14.7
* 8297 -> 14.6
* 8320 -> 14.9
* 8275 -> 15.1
